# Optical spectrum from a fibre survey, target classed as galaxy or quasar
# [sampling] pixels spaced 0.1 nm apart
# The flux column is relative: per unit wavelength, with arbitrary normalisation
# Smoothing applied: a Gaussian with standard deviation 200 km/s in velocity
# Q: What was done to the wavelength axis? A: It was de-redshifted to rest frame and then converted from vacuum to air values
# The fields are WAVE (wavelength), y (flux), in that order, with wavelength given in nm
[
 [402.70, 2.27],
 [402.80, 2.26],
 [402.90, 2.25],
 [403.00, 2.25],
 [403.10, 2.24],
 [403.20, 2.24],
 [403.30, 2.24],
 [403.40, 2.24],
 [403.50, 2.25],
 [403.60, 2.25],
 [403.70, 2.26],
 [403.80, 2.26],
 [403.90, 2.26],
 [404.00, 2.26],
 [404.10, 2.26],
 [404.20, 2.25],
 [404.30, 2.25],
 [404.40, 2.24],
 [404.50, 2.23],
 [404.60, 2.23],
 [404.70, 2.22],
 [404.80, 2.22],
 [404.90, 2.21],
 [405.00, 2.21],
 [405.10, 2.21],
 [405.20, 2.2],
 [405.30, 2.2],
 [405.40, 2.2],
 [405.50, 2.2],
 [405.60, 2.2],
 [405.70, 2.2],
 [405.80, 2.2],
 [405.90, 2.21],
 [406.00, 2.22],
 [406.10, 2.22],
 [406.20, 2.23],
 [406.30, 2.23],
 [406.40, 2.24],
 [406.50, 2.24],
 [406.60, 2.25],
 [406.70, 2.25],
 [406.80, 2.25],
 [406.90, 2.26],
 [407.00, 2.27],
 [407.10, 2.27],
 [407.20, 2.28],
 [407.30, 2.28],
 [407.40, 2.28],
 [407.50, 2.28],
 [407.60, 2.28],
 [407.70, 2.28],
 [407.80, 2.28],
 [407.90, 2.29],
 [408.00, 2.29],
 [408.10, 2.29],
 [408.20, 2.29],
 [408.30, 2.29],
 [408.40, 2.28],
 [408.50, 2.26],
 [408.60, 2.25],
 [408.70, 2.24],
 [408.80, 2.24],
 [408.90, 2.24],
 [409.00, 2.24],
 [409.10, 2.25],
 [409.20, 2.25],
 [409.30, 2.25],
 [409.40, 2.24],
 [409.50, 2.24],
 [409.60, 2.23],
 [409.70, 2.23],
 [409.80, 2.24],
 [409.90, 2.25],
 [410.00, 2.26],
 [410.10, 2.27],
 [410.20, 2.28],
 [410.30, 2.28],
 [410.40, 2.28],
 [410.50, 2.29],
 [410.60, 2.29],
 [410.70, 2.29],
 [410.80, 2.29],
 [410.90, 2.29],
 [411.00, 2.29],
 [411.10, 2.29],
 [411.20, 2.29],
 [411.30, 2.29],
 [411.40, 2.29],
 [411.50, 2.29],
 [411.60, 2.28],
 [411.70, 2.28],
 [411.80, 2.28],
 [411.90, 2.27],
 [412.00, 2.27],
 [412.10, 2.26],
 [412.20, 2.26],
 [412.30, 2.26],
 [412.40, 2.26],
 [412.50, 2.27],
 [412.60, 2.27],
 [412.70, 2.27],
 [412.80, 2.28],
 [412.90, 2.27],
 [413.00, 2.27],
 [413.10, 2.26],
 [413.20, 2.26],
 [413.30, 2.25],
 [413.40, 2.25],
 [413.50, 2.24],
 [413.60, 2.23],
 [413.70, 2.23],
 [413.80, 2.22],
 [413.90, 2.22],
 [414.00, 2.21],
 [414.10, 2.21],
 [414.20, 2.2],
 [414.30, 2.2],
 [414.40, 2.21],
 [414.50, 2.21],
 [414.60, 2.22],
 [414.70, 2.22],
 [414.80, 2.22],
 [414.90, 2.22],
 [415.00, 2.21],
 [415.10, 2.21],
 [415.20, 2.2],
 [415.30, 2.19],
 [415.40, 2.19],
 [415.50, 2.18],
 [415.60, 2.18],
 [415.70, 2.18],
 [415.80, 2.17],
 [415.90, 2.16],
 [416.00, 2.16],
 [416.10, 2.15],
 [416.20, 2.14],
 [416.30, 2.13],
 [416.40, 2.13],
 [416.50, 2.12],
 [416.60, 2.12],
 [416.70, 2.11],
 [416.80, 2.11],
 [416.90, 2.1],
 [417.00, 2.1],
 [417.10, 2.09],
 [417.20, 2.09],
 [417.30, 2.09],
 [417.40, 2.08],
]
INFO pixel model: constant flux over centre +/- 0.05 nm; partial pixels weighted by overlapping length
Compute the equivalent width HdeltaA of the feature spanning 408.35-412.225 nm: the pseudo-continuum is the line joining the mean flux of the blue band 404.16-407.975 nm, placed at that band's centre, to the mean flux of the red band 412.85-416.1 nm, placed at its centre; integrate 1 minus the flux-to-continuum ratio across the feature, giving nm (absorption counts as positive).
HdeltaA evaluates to -0.07 nm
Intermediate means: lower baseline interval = 2.24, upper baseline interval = 2.21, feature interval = 2.27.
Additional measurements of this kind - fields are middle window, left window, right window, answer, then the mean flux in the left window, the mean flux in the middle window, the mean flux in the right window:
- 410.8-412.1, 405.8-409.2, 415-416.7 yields -0.04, 2.26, 2.28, 2.16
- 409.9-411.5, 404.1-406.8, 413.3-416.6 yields -0.06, 2.22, 2.28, 2.19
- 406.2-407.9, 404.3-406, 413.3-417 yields -0.04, 2.21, 2.26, 2.18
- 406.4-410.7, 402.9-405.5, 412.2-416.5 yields -0.07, 2.23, 2.26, 2.21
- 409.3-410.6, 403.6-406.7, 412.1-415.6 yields -0.02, 2.23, 2.26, 2.23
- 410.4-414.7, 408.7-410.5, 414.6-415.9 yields -0.07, 2.25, 2.26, 2.2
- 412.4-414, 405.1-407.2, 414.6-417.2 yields -0.05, 2.23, 2.25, 2.16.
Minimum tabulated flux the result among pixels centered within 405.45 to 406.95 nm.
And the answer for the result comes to 2.2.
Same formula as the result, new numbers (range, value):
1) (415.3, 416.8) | 2.11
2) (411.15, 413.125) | 2.26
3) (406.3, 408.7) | 2.23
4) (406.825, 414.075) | 2.21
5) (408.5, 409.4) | 2.24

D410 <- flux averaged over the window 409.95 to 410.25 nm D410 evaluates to 2.27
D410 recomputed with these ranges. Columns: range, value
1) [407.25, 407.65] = 2.28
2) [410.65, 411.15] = 2.29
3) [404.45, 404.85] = 2.23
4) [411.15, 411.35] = 2.29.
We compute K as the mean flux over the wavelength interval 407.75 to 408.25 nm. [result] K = 2.29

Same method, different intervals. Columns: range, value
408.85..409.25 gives 2.24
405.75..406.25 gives 2.22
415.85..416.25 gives 2.15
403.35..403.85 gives 2.25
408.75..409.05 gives 2.24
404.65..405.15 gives 2.21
